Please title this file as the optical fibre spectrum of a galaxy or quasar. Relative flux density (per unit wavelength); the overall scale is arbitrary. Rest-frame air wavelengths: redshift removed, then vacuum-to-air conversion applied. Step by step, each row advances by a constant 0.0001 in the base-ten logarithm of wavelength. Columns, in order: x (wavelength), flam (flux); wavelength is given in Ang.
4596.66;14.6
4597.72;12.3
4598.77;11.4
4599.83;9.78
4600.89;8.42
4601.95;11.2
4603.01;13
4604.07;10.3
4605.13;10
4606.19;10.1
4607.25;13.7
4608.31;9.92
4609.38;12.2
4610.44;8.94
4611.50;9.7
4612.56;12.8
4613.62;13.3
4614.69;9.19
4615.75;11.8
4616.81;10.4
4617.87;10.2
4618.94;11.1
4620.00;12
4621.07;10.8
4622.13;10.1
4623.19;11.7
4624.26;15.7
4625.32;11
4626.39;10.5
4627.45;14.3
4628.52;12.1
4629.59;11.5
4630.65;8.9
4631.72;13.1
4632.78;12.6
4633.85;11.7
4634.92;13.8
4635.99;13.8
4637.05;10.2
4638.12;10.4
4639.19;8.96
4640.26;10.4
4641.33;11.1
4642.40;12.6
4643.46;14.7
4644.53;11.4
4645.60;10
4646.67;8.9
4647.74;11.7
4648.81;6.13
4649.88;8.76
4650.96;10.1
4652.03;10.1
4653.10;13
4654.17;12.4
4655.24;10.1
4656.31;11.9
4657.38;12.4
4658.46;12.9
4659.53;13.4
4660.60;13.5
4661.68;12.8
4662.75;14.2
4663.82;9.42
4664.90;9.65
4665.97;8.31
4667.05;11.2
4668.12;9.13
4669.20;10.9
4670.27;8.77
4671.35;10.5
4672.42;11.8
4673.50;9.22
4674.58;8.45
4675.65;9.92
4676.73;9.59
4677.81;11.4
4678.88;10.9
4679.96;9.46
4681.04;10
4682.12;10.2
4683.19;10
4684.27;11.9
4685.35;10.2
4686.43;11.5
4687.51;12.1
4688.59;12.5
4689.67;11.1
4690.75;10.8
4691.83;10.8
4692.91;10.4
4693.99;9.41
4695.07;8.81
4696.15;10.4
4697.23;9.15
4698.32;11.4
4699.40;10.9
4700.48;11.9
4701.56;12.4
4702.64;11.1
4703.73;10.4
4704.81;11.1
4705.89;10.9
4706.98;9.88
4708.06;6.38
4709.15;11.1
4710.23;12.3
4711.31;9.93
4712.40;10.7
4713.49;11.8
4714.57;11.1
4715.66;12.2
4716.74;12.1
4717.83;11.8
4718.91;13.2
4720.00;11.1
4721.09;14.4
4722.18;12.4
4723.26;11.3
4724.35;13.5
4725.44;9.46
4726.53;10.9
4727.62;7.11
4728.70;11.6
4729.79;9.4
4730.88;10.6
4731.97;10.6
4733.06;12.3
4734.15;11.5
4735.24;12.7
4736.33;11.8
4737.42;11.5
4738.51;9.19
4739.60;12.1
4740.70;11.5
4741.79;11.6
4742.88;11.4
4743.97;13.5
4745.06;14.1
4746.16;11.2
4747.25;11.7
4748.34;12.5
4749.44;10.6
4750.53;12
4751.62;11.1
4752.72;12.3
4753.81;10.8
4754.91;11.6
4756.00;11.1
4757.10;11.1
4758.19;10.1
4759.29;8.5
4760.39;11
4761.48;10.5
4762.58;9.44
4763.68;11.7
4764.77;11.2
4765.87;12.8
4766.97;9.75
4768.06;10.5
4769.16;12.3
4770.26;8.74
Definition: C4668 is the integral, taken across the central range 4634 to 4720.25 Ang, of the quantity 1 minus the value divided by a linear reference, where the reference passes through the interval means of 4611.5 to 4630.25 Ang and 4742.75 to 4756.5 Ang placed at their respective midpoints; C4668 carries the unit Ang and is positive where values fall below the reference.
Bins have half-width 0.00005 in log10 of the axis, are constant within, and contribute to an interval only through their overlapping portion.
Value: 6.0 Ang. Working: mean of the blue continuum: 11.6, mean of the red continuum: 11.9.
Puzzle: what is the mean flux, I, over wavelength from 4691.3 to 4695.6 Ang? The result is 9.86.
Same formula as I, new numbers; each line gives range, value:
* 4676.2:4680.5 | 10.3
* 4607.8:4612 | 10.2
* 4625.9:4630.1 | 12.1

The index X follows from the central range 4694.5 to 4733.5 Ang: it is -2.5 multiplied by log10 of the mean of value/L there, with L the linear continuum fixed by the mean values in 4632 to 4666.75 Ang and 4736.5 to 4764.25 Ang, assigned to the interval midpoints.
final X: 0.03 mag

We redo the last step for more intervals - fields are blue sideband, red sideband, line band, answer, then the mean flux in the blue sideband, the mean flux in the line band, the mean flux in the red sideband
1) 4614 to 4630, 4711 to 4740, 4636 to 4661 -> 0.03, 11.5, 11.1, 11.4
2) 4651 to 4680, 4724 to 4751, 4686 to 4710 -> 0.05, 10.9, 10.7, 11.4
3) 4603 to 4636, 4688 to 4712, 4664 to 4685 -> 0.09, 11.5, 10.1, 10.6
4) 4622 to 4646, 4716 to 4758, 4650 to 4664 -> -0.02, 11.8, 12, 11.5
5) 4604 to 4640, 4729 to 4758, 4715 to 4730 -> 0.00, 11.4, 11.5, 11.5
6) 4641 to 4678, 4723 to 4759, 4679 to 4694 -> 0.02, 10.9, 10.8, 11.3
